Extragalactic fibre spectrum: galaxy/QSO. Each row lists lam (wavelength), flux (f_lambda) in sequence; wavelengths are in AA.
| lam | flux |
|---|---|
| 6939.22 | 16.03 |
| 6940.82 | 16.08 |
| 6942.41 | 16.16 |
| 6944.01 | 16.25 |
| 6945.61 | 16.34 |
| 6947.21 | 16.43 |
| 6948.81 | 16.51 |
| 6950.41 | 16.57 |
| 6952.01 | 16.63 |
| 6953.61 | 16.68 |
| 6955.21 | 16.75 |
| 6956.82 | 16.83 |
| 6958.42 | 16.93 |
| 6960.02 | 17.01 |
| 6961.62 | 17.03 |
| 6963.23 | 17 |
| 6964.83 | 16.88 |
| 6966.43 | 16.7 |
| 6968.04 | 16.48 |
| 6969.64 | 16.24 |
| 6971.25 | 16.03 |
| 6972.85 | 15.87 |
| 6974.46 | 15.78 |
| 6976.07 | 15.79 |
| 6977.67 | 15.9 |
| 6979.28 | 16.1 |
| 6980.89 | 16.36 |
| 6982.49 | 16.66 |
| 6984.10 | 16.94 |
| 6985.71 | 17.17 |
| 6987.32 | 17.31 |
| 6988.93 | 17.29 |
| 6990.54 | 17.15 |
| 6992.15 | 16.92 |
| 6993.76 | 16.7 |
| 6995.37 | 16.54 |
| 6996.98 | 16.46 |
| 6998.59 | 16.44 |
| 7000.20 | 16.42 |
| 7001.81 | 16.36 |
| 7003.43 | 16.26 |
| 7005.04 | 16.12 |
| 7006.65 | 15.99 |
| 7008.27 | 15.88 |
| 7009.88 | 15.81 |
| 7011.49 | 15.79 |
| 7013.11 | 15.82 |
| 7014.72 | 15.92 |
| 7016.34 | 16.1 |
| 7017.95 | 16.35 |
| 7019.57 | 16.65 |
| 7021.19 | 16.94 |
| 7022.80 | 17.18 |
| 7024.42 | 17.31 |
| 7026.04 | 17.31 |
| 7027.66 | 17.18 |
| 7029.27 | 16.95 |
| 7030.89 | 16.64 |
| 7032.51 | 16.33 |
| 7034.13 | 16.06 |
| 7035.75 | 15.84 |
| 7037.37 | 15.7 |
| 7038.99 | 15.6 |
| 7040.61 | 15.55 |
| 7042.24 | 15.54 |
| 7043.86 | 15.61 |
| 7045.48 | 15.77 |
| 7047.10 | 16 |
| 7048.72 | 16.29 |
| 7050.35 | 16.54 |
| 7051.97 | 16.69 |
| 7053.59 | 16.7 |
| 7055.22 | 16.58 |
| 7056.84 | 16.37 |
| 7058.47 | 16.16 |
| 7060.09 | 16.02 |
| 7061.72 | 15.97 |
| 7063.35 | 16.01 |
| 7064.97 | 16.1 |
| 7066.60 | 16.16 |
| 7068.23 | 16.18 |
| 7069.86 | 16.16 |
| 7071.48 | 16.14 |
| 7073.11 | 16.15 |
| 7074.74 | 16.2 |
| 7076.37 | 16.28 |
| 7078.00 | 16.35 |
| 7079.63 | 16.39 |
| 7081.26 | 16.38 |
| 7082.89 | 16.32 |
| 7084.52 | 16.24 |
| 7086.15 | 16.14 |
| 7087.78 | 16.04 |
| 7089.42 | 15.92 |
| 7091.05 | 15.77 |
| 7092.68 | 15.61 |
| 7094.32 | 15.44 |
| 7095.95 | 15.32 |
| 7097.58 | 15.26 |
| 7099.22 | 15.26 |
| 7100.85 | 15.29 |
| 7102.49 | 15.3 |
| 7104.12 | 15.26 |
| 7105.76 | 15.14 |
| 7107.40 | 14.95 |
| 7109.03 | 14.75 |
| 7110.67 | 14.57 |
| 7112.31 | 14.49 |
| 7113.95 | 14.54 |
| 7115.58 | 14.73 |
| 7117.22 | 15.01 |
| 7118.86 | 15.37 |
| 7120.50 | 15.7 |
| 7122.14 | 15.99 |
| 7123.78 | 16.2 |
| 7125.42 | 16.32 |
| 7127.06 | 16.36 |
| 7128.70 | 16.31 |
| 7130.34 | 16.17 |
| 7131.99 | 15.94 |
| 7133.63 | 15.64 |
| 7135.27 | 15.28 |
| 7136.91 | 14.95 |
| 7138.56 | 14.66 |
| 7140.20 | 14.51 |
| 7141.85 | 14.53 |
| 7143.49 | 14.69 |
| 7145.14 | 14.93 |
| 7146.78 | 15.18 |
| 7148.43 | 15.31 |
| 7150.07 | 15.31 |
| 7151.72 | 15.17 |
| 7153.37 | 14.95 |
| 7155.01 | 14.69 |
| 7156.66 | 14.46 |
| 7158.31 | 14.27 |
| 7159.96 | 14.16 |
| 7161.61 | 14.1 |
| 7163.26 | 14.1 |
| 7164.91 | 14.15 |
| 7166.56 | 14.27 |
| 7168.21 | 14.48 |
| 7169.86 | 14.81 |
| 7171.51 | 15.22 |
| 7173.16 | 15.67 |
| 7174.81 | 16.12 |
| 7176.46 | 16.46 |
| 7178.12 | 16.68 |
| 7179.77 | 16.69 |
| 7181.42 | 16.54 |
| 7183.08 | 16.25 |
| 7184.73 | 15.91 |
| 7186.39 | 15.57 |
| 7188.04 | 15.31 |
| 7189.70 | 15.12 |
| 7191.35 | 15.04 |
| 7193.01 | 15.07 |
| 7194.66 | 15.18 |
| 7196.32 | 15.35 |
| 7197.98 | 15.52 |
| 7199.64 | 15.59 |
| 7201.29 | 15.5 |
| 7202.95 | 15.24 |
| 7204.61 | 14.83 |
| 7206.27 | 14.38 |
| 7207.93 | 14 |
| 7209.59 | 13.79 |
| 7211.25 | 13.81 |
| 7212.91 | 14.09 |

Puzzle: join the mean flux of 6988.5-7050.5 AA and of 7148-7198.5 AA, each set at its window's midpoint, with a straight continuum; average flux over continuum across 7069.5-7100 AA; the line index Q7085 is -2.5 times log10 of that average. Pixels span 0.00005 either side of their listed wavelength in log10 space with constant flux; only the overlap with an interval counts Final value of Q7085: -0.01 mag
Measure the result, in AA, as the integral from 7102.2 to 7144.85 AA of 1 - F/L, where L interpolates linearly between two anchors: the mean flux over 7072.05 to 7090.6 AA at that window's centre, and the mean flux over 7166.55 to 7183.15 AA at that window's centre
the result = 1.97 AA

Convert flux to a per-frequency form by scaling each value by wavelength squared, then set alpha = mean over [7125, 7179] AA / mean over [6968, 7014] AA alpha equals 0.97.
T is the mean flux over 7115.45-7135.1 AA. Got 15.8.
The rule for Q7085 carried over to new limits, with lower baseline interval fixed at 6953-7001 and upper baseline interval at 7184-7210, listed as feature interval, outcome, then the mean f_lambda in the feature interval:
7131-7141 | 0.02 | 15.2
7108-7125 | 0.03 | 15.2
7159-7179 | 0.02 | 15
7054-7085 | -0.02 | 16.2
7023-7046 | 0.00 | 16.3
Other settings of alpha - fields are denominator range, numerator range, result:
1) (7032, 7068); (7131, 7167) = 0.95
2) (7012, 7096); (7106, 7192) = 0.97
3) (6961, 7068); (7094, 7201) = 0.97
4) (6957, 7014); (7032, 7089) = 1.00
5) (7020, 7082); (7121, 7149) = 0.97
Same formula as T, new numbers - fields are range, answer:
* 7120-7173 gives 15.1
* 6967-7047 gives 16.3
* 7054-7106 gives 15.9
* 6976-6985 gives 16.3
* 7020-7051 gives 16.3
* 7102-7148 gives 15.3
